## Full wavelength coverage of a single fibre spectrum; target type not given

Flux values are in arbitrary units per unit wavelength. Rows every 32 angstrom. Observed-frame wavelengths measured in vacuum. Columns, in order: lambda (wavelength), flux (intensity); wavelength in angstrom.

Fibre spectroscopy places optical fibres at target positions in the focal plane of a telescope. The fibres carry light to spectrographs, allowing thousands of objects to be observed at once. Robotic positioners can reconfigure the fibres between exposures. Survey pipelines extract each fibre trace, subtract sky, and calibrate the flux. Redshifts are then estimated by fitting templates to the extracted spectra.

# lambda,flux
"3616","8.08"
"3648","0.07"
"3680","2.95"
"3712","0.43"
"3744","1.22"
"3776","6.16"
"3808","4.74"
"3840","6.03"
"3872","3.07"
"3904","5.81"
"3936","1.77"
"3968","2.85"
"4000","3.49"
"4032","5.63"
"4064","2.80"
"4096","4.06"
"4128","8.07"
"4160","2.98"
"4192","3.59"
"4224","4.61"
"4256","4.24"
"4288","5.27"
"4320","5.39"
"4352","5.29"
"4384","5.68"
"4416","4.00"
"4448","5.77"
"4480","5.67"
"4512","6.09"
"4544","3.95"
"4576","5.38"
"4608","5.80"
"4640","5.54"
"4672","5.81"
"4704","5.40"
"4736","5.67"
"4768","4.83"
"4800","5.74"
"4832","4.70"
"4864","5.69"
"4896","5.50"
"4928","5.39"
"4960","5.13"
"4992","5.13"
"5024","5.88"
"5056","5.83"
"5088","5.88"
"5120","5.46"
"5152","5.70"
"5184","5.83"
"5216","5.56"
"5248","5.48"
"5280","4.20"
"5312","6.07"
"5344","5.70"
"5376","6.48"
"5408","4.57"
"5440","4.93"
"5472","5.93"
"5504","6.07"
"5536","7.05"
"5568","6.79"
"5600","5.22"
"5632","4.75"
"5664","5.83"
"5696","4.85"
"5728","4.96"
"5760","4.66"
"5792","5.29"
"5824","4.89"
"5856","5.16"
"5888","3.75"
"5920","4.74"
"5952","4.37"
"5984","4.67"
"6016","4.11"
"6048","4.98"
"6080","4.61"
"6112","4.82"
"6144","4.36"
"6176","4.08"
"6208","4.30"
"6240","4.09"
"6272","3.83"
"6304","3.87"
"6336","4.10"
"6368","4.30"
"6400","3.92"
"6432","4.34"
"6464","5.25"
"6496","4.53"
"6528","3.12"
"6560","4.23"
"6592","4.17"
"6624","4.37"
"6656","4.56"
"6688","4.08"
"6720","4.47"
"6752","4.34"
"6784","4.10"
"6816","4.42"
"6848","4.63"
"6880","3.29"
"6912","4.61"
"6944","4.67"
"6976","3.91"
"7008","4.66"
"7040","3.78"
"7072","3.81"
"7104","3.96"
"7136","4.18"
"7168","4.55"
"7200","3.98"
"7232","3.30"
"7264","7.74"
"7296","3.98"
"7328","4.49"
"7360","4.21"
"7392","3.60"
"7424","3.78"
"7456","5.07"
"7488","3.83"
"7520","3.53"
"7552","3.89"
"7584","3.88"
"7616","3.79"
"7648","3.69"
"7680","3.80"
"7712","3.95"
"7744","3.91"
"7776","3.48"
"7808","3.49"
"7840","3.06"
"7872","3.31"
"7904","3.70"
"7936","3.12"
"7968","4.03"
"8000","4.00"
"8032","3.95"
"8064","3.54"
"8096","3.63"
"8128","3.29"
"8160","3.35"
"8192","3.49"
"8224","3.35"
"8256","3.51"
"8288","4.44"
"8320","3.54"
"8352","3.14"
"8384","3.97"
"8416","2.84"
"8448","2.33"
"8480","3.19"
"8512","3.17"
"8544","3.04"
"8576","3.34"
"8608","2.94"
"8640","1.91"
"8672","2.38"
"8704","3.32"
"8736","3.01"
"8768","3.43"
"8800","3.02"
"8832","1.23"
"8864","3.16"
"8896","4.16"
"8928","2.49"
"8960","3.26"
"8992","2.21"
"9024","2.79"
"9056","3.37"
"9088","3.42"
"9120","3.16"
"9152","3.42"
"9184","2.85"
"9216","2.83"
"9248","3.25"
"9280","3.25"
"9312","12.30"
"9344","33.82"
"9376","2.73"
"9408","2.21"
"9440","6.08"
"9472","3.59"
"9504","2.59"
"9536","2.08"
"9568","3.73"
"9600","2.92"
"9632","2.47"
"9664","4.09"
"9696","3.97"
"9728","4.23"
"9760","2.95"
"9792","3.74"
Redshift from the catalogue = 0.11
